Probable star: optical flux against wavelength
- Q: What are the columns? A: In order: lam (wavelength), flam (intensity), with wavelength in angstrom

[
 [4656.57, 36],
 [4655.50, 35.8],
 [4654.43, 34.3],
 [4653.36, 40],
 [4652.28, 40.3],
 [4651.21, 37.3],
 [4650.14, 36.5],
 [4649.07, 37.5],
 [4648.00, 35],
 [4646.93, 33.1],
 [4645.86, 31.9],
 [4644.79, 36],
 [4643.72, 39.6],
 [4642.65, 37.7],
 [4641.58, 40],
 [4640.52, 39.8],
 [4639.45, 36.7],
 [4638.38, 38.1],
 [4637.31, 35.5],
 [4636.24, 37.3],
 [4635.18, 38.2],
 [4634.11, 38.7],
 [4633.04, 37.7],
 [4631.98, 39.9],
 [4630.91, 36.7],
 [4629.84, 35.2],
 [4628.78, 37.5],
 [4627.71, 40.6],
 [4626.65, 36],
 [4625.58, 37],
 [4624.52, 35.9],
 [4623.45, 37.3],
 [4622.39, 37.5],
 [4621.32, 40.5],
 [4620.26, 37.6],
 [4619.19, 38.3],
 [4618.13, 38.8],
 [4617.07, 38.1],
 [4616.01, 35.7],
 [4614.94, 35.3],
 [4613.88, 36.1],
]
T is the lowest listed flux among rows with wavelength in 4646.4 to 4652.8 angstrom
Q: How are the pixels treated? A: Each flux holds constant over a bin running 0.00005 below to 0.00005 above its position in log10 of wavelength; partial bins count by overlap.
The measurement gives 33.1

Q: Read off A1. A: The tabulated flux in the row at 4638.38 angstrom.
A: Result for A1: 38.1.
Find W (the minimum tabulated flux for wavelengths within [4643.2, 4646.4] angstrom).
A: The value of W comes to 31.9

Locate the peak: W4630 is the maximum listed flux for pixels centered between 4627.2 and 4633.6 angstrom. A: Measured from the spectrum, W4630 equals 40.6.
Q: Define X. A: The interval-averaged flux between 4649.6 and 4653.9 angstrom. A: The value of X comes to 38.5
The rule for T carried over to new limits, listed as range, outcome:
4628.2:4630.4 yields 35.2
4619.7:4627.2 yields 35.9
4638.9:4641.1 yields 36.7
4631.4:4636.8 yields 37.3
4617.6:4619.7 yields 38.3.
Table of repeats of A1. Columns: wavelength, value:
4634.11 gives 38.7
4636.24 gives 37.3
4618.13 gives 38.8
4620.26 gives 37.6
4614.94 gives 35.3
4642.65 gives 37.7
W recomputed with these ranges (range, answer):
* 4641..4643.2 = 37.7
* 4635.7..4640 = 35.5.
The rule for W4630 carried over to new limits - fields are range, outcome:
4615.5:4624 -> 40.5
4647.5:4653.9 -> 40.3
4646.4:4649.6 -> 37.5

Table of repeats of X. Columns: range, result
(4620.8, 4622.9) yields 38.9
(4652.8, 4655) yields 37.1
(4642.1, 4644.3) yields 38.6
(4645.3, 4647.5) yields 32.6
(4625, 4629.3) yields 37.8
